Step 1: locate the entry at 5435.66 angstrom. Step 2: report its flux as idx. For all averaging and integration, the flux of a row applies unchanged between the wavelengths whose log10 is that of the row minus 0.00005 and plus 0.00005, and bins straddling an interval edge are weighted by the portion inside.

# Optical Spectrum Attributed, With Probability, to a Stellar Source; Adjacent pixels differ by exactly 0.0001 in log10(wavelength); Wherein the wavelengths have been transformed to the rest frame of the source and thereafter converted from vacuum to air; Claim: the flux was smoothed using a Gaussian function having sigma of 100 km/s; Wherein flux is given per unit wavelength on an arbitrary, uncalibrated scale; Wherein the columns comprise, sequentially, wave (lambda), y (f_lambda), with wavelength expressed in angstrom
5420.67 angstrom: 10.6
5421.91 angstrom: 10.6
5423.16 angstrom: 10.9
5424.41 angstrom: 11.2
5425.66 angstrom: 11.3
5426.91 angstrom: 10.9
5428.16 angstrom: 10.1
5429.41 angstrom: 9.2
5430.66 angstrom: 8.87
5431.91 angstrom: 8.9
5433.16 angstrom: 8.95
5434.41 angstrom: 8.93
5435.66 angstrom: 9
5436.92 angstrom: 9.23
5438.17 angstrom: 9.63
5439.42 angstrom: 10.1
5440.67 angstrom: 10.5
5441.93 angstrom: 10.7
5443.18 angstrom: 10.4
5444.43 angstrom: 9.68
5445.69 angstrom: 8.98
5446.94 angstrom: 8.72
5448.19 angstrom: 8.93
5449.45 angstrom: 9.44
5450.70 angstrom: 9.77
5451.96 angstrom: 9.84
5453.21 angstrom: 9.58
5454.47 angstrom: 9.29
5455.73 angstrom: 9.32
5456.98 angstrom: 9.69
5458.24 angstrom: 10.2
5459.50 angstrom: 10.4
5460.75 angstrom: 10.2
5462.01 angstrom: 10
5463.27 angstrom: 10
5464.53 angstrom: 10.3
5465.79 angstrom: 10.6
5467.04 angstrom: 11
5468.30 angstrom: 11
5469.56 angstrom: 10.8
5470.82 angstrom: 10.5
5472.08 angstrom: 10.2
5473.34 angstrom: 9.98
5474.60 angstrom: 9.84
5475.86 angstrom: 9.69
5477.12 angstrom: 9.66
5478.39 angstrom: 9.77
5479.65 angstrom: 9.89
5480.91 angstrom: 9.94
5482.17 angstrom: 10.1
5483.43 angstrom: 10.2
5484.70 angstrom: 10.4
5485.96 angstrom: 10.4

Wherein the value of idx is 9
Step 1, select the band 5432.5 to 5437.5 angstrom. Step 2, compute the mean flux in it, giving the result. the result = 9.02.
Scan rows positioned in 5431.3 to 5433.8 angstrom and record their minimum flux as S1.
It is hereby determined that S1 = 8.9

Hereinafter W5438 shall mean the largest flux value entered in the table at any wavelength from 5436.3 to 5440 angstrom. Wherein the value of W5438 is 10.1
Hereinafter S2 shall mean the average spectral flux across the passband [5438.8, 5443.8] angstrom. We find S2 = 10.4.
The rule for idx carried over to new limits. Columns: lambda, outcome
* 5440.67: 10.5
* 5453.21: 9.58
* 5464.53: 10.3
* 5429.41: 9.2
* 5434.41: 8.93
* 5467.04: 11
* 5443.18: 10.4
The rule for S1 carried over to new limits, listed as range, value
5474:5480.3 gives 9.66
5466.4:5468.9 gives 11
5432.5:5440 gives 8.93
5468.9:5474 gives 9.98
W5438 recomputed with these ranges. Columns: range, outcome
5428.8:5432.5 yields 9.2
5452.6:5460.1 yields 10.4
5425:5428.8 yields 11.3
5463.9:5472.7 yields 11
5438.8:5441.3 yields 10.5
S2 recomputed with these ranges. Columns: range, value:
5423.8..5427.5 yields 11.1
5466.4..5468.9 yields 11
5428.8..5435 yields 8.97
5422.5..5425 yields 11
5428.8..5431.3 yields 9.04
